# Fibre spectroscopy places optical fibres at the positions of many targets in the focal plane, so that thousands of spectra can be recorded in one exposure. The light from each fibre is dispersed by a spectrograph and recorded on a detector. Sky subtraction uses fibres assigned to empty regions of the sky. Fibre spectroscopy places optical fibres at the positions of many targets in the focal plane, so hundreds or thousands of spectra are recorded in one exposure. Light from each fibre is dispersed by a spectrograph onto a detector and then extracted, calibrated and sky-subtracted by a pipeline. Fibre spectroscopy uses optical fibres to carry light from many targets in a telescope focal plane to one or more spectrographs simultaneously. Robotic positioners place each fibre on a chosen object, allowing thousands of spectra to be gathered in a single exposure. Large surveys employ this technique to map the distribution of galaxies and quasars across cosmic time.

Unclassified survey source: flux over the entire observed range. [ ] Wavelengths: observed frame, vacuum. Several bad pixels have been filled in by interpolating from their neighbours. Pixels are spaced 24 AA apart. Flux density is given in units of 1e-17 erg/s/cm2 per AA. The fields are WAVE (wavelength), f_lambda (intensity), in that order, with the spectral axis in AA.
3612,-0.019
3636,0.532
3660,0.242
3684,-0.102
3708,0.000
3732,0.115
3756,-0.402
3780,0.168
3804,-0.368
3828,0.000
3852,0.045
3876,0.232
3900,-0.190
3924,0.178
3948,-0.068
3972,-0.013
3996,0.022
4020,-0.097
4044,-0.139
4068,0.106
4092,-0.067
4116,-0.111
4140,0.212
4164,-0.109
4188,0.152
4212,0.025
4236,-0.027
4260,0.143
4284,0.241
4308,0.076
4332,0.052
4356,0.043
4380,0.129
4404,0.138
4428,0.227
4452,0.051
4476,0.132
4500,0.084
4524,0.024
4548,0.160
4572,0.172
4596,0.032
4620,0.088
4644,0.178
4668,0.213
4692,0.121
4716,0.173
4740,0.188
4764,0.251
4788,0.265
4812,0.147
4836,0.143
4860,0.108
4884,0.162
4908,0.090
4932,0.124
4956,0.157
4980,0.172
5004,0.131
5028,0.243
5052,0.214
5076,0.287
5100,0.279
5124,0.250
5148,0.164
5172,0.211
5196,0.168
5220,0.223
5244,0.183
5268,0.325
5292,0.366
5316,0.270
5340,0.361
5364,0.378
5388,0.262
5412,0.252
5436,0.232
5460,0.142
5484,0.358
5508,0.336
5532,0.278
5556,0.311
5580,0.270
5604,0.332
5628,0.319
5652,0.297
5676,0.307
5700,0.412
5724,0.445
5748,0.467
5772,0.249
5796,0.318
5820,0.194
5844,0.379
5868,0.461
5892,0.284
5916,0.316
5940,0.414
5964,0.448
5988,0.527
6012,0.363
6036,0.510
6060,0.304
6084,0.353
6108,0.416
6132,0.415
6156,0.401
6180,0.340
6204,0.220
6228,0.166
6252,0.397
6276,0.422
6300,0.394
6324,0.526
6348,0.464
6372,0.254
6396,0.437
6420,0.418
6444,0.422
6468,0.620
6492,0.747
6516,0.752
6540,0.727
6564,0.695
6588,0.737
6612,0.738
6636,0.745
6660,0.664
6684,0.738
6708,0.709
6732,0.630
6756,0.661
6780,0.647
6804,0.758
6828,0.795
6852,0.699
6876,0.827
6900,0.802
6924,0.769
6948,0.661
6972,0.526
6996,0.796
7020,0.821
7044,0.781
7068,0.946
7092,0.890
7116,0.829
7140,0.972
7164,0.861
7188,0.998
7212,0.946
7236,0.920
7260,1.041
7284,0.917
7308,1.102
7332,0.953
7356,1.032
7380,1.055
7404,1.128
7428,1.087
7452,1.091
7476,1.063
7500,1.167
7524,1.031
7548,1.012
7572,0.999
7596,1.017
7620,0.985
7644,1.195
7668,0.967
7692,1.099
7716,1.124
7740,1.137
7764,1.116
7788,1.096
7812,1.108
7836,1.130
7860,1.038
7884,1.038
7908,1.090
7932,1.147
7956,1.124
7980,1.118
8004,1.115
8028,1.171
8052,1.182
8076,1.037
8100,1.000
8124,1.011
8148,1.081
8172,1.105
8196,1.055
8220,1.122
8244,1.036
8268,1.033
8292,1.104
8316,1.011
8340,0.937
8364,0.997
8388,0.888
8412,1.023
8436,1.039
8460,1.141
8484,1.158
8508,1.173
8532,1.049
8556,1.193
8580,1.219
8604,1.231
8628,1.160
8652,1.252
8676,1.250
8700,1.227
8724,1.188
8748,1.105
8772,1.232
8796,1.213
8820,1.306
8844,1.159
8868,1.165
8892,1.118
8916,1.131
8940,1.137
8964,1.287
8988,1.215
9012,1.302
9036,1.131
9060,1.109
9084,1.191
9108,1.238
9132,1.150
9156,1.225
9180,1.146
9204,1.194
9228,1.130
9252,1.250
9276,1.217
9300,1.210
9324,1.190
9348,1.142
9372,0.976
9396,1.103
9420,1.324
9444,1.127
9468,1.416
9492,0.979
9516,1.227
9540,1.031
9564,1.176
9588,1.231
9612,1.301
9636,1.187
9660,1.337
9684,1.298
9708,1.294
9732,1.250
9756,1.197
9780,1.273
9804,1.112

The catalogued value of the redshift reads 0.620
